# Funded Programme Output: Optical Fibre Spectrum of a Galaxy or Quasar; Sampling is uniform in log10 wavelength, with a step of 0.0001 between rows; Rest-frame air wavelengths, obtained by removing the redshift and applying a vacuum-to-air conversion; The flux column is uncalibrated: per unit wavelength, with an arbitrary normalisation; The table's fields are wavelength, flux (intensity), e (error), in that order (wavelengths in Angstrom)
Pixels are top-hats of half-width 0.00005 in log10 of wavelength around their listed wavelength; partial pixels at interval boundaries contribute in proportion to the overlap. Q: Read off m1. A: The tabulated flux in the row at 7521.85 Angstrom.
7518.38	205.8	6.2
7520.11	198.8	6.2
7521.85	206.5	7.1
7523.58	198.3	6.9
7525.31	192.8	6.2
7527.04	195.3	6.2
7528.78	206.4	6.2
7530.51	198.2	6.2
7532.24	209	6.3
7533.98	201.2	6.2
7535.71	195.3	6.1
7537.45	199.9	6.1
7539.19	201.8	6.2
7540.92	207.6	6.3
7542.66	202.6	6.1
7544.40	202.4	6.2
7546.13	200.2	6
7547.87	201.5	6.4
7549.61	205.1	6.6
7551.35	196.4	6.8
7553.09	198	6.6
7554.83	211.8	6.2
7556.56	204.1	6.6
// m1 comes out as 206.5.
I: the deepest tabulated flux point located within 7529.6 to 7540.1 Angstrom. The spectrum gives 195.3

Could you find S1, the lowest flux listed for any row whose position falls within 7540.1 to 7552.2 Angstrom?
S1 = 196.4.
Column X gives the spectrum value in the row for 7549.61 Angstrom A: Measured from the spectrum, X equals 205.1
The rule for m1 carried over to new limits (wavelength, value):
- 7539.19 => 201.8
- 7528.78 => 206.4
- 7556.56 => 204.1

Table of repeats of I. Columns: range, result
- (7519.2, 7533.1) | 192.8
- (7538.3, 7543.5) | 201.8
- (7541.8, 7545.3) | 202.4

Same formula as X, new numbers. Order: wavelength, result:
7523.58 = 198.3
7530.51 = 198.2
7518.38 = 205.8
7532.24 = 209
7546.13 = 200.2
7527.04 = 195.3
